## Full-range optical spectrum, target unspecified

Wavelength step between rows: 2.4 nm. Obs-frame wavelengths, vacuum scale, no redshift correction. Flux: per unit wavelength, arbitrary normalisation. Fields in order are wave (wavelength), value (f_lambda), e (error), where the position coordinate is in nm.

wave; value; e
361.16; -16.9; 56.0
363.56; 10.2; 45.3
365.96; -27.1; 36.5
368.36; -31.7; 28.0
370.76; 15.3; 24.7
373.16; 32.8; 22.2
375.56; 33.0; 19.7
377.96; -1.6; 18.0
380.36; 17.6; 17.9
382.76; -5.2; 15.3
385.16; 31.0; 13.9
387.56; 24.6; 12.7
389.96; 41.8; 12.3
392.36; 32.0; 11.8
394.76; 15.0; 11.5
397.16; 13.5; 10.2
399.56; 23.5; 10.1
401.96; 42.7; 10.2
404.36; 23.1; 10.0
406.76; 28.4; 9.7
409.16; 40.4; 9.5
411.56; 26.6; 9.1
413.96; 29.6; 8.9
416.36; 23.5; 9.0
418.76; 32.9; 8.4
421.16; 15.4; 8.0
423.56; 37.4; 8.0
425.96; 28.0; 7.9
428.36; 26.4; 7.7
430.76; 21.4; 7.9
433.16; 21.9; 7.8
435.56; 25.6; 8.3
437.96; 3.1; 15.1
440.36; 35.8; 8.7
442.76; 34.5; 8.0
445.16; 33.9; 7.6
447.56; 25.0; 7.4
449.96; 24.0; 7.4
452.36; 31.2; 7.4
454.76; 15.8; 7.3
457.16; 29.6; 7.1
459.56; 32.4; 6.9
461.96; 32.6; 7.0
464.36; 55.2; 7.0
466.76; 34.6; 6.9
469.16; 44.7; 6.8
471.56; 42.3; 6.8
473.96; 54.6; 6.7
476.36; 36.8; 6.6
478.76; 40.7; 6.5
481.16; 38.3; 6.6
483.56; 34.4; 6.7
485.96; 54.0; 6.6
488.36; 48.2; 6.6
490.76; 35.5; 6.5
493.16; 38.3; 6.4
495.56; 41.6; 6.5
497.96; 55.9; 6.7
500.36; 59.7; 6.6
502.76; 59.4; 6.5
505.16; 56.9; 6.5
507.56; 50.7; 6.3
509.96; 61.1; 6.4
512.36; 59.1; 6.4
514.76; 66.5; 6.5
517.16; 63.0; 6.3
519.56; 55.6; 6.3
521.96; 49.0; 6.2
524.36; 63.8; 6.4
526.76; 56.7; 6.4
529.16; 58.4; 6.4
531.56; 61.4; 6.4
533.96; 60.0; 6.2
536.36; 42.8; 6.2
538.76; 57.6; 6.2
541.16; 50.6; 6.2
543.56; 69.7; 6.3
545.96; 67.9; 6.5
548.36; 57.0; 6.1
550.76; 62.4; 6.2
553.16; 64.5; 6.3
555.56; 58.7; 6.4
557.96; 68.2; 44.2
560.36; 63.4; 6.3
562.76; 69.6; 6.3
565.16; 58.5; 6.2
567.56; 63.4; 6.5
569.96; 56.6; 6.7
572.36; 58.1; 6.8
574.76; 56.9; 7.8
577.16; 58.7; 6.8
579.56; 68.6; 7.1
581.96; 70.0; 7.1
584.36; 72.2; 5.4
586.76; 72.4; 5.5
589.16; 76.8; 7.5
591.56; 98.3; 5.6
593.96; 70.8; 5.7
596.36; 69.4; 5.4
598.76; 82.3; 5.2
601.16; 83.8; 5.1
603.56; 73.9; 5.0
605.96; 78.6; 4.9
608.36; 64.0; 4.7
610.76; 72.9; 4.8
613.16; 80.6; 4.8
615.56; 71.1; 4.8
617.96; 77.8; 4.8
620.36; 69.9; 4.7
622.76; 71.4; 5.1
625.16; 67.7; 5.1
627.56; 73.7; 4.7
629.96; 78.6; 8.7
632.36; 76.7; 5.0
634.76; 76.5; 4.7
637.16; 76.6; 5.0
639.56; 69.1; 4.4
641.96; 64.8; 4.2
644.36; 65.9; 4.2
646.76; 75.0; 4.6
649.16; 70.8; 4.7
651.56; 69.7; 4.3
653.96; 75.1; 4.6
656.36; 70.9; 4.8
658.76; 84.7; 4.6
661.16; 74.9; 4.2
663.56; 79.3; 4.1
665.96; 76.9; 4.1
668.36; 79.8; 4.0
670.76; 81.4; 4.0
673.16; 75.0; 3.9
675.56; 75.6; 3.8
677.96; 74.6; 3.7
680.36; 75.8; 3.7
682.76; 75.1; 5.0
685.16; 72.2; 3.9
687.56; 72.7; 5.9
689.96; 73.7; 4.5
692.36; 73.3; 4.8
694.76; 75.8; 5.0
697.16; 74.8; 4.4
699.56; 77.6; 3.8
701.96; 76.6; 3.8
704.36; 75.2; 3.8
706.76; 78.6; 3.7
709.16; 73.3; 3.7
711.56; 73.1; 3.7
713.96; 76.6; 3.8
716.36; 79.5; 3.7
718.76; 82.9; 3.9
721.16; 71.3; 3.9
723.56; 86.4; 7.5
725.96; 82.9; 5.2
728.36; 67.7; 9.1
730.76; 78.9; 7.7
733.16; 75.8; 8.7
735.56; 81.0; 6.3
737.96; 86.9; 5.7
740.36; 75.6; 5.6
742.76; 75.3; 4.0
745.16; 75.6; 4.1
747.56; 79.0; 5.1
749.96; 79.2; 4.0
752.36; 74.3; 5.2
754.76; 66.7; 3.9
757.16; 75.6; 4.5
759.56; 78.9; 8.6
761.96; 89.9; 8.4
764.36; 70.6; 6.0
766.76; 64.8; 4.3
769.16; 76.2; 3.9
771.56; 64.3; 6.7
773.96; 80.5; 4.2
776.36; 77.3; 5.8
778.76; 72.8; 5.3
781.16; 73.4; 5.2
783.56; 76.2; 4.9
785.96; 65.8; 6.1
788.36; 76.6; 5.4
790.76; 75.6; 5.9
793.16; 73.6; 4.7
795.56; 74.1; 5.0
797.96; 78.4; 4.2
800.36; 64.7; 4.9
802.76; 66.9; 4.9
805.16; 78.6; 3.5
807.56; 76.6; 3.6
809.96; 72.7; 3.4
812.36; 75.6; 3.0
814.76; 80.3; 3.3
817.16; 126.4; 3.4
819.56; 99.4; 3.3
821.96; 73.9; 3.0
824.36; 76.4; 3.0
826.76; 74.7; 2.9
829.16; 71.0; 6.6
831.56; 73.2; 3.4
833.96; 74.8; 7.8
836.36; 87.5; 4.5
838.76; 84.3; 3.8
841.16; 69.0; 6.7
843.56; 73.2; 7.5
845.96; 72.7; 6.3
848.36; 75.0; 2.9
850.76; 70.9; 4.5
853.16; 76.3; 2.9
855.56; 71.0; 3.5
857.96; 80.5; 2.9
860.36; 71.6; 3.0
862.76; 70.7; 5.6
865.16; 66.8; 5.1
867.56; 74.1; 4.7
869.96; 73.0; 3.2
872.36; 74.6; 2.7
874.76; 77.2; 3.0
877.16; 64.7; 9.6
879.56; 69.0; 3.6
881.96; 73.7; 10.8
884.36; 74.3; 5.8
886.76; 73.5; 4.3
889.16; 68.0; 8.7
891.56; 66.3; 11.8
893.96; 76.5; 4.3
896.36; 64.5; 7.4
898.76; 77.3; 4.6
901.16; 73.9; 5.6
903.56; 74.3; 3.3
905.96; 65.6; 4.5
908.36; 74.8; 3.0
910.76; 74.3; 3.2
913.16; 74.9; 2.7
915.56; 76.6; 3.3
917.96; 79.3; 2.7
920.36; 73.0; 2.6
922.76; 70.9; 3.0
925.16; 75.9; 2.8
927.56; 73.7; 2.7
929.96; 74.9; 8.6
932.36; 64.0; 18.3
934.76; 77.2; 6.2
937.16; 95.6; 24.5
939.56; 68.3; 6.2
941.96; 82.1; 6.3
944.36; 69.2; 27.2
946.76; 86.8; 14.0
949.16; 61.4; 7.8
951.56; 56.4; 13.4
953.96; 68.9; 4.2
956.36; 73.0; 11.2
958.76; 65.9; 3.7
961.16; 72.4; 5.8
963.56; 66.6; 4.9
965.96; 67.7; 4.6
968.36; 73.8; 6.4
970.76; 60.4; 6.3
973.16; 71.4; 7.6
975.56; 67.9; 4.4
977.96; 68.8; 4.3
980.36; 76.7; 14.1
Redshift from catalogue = 0.244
